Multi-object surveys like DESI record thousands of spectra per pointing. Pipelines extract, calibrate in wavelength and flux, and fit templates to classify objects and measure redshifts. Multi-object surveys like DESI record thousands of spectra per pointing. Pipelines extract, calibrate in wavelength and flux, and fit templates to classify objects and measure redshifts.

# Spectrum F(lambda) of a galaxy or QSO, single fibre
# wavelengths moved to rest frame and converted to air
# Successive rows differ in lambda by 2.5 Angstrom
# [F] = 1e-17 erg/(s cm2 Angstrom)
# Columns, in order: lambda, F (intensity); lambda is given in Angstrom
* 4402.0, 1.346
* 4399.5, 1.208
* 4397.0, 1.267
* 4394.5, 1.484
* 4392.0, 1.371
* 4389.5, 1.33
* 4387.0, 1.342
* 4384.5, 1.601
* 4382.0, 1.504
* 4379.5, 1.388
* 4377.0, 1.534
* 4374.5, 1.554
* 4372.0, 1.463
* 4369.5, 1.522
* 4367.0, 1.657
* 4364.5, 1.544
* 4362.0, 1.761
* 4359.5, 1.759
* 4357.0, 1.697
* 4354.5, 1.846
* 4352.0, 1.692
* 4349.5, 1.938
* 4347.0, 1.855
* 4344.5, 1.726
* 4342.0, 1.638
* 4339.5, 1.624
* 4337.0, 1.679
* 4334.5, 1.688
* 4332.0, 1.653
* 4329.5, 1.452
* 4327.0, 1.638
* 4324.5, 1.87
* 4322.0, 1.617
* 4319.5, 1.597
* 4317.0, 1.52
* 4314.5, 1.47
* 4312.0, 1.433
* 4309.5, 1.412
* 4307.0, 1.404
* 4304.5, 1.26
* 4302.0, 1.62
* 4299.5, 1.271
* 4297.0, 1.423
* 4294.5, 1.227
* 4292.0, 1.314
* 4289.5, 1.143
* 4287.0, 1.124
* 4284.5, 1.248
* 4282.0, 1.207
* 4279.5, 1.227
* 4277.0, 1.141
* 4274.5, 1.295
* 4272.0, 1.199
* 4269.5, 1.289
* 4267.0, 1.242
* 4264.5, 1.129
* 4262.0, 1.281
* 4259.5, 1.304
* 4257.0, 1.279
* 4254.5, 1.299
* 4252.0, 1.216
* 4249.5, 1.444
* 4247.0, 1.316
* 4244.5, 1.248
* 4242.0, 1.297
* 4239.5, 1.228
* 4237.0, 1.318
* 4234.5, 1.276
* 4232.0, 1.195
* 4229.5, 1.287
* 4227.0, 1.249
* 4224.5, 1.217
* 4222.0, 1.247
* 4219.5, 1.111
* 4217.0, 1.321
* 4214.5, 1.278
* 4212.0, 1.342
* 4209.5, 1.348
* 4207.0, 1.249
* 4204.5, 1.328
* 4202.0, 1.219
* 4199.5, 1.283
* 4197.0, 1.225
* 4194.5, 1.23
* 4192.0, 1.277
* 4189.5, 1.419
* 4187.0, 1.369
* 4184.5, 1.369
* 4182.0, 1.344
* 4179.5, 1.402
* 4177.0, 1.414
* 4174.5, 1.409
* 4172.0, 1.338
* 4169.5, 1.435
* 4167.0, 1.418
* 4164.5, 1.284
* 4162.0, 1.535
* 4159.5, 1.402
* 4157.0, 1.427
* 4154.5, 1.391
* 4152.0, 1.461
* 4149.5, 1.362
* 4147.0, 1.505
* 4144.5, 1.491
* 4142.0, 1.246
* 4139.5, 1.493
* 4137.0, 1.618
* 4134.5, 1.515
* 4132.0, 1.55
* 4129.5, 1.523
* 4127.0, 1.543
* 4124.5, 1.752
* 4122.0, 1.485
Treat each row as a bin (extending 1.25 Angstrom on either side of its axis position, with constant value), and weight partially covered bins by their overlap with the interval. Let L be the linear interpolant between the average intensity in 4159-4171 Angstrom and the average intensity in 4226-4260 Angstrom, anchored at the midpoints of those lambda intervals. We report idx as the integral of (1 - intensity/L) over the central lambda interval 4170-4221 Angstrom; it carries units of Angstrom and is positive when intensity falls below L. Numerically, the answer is 1.8 Angstrom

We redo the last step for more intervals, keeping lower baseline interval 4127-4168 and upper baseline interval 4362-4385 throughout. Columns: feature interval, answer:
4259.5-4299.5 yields 7.1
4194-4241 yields 7.0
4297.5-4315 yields 1.2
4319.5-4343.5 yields -2.0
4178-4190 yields 0.7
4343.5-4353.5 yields -1.8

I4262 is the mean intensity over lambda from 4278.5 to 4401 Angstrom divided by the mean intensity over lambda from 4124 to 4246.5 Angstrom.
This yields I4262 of 1.11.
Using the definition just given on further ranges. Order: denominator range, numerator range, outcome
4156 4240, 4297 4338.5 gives 1.16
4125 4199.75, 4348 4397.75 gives 1.11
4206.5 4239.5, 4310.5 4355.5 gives 1.31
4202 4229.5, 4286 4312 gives 1.05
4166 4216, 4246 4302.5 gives 0.95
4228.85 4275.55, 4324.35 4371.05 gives 1.33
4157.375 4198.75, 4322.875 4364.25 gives 1.25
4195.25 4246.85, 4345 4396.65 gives 1.26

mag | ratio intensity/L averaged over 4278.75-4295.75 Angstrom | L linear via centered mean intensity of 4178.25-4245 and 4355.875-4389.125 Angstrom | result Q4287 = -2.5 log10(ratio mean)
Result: 0.17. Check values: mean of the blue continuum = 1.28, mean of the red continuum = 1.56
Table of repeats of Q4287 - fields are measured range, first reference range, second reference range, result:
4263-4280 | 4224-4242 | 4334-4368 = 0.16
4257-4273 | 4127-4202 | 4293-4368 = 0.22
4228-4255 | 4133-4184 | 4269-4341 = 0.11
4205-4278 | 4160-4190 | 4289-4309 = 0.08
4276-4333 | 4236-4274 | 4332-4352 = 0.10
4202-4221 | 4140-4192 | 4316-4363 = 0.16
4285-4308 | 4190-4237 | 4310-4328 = 0.16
